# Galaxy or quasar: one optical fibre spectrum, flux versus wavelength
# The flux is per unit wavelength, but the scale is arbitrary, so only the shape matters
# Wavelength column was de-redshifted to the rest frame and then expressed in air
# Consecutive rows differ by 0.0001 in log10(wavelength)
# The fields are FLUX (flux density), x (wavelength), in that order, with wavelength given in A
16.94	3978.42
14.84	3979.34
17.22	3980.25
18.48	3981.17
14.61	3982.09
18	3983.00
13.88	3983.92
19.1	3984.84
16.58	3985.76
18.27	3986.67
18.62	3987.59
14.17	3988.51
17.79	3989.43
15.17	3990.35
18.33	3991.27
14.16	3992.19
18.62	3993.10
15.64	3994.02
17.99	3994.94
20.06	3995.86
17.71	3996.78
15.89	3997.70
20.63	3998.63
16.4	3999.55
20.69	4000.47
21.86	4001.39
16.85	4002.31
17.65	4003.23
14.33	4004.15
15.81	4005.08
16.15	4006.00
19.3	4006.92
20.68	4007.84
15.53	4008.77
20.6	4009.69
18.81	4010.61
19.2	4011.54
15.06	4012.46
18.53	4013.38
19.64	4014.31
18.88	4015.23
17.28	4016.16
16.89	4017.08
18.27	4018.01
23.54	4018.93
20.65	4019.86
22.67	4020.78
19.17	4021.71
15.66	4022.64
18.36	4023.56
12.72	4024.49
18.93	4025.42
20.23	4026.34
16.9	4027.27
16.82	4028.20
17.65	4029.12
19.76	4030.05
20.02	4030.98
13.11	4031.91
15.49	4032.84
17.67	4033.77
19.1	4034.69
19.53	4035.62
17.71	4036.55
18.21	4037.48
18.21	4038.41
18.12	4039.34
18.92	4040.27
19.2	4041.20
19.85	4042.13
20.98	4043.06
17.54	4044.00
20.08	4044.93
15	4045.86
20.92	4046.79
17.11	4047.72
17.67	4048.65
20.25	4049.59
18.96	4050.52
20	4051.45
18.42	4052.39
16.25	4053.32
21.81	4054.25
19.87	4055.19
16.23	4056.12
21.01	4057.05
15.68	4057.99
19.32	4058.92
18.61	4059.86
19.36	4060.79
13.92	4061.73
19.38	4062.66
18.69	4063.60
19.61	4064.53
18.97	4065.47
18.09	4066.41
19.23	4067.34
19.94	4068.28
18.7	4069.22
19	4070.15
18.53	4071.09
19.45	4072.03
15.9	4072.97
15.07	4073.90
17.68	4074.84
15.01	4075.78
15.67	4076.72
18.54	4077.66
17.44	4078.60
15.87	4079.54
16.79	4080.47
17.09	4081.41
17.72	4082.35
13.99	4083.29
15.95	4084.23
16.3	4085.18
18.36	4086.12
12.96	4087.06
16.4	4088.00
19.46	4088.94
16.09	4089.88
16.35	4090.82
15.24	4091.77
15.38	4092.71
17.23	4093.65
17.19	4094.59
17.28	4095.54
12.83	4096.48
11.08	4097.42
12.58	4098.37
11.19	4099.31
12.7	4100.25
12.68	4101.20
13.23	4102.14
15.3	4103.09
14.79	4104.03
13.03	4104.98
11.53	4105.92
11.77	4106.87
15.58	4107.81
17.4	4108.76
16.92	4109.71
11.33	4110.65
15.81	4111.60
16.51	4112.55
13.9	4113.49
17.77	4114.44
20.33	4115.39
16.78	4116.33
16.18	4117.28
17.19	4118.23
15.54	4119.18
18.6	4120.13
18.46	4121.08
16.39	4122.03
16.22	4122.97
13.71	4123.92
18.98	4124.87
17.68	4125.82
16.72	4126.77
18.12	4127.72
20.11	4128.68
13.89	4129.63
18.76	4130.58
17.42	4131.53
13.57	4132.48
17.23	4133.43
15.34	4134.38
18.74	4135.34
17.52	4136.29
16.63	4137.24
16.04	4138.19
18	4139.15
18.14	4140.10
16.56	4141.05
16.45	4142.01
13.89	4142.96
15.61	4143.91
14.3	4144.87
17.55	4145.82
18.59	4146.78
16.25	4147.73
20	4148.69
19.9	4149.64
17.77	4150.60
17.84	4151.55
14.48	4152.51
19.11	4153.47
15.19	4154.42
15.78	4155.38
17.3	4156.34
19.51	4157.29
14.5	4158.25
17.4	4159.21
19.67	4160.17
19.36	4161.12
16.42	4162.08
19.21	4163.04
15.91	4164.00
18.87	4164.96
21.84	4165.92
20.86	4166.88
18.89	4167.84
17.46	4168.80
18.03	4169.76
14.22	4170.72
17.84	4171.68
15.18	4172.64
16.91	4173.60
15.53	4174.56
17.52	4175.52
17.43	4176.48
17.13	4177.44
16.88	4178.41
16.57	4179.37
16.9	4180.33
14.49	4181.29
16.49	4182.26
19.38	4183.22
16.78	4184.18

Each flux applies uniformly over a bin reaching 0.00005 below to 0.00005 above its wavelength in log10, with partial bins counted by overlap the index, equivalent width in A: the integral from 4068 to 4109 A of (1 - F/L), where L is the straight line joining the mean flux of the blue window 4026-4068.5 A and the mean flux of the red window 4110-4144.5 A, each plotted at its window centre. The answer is 4.3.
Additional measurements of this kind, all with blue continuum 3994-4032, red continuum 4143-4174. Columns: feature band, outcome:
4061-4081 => 0.3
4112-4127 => 0.6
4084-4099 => 1.9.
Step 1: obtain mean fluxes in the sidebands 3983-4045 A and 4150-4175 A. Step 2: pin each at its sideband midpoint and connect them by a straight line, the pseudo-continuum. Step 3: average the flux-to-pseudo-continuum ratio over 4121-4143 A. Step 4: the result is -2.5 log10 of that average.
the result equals 0.046 mag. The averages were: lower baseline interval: 18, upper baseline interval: 17.5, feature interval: 16.9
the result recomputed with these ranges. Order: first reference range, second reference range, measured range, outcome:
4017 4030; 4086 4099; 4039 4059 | -0.08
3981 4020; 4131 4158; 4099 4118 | 0.16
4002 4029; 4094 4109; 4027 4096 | -0.13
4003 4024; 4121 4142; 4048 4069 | -0.05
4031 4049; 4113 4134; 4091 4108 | 0.24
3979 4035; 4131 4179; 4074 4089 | 0.07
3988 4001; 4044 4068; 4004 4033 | -0.01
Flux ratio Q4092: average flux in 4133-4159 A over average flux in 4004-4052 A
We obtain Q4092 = 0.9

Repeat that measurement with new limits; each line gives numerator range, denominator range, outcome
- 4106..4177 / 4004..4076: 0.93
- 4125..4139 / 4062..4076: 0.94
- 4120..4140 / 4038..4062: 0.92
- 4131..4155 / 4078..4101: 1.09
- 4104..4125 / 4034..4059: 0.85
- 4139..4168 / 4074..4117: 1.14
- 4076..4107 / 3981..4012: 0.86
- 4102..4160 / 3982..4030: 0.92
